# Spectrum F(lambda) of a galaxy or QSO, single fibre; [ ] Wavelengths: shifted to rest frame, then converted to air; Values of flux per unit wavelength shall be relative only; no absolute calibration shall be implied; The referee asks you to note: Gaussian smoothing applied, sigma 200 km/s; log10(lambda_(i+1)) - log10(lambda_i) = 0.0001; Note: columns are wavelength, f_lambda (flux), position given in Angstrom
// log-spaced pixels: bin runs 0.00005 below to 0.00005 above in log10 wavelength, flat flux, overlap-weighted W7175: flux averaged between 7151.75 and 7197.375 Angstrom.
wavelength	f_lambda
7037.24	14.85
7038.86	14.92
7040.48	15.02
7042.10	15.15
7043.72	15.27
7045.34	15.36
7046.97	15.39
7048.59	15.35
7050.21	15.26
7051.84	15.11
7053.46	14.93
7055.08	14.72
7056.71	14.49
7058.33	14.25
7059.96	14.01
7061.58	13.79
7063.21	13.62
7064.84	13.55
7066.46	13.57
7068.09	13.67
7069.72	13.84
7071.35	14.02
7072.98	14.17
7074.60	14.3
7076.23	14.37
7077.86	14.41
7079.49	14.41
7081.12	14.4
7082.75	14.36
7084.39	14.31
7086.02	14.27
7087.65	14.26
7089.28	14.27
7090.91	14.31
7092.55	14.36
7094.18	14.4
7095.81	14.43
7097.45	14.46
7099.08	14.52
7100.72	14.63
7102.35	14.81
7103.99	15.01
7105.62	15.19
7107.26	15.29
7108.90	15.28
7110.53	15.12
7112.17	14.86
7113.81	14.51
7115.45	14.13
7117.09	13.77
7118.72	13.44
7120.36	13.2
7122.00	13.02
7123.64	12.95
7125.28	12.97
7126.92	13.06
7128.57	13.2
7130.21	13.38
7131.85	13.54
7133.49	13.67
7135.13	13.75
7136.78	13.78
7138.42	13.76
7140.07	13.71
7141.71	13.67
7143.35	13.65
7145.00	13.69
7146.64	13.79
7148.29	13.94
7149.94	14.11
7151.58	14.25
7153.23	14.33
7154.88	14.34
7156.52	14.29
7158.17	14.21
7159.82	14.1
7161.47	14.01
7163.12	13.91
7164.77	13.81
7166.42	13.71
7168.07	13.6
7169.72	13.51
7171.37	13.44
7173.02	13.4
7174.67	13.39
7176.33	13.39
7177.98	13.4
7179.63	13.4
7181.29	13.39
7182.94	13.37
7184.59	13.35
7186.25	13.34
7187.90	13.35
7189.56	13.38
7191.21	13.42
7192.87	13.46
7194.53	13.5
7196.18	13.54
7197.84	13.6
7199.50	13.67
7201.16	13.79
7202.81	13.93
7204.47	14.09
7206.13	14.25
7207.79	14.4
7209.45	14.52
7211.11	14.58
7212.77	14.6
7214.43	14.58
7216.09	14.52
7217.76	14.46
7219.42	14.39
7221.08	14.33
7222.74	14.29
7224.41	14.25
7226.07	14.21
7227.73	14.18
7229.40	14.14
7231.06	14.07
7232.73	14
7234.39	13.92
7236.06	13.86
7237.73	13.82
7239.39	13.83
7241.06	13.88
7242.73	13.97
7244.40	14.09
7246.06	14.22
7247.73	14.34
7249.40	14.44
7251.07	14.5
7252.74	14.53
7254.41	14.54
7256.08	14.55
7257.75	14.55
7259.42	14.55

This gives 13.6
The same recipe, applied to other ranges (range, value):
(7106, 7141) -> 13.8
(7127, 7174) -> 13.8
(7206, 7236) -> 14.3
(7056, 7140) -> 14.1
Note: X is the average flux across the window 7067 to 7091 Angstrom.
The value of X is 14.2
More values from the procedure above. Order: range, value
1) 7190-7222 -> 14.1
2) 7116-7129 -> 13.2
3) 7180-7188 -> 13.4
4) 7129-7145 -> 13.6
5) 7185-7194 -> 13.4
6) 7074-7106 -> 14.5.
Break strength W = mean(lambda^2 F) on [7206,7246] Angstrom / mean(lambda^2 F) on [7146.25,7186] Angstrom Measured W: 1.05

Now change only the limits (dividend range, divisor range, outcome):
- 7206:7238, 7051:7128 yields 1.04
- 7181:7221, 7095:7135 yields 1.01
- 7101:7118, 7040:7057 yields 1.00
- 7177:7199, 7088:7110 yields 0.94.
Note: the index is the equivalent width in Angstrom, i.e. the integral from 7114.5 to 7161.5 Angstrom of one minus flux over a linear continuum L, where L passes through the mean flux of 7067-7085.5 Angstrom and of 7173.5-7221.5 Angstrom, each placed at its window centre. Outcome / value 1.0 Angstrom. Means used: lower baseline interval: 14.2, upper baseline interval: 13.8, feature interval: 13.7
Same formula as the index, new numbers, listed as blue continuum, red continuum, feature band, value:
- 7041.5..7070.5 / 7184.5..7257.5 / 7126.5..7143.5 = 0.9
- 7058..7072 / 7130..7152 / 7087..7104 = -0.9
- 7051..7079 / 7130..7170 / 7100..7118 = -1.0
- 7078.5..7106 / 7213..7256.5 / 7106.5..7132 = 1.0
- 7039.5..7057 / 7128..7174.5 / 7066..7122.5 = 0.7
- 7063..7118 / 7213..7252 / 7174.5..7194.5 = 1.2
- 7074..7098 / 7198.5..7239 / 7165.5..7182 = 0.9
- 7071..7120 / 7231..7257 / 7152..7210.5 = 2.3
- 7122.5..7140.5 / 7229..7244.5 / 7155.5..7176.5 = -0.3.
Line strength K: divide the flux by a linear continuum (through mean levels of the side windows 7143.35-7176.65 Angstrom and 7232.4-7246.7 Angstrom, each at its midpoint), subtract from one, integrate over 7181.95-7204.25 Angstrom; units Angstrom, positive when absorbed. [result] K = 0.6 Angstrom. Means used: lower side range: 13.9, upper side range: 14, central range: 13.5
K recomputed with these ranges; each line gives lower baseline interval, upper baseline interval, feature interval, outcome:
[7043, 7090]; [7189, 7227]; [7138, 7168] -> 0.5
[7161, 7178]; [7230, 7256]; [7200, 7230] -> -0.8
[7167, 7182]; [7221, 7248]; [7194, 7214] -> -0.4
